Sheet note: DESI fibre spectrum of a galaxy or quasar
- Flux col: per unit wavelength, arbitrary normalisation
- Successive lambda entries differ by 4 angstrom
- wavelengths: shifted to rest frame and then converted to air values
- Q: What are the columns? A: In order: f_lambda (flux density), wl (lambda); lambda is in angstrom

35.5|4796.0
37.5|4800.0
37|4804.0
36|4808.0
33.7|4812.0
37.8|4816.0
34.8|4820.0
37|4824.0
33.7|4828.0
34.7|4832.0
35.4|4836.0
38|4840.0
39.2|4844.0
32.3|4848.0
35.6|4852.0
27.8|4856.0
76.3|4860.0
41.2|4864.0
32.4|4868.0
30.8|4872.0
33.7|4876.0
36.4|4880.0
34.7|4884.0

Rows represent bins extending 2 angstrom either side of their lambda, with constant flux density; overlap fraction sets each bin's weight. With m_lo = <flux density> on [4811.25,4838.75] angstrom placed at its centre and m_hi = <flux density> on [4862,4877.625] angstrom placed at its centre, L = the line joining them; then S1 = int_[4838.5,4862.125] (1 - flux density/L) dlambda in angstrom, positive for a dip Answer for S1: -4.5 angstrom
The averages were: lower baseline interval 35.4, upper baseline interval 34.5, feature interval 41.6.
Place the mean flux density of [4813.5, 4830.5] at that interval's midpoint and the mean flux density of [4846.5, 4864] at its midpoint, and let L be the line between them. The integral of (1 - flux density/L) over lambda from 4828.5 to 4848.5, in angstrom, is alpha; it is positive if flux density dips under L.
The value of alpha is 1.7 angstrom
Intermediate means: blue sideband 35.7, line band 36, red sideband 43.1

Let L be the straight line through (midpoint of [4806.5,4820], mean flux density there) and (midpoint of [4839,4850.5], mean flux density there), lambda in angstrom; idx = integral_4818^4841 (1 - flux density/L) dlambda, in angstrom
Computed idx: 0.3 angstrom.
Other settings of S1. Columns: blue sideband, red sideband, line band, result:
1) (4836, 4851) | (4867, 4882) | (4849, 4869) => -4.52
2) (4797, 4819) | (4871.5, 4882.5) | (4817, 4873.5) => -4.52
